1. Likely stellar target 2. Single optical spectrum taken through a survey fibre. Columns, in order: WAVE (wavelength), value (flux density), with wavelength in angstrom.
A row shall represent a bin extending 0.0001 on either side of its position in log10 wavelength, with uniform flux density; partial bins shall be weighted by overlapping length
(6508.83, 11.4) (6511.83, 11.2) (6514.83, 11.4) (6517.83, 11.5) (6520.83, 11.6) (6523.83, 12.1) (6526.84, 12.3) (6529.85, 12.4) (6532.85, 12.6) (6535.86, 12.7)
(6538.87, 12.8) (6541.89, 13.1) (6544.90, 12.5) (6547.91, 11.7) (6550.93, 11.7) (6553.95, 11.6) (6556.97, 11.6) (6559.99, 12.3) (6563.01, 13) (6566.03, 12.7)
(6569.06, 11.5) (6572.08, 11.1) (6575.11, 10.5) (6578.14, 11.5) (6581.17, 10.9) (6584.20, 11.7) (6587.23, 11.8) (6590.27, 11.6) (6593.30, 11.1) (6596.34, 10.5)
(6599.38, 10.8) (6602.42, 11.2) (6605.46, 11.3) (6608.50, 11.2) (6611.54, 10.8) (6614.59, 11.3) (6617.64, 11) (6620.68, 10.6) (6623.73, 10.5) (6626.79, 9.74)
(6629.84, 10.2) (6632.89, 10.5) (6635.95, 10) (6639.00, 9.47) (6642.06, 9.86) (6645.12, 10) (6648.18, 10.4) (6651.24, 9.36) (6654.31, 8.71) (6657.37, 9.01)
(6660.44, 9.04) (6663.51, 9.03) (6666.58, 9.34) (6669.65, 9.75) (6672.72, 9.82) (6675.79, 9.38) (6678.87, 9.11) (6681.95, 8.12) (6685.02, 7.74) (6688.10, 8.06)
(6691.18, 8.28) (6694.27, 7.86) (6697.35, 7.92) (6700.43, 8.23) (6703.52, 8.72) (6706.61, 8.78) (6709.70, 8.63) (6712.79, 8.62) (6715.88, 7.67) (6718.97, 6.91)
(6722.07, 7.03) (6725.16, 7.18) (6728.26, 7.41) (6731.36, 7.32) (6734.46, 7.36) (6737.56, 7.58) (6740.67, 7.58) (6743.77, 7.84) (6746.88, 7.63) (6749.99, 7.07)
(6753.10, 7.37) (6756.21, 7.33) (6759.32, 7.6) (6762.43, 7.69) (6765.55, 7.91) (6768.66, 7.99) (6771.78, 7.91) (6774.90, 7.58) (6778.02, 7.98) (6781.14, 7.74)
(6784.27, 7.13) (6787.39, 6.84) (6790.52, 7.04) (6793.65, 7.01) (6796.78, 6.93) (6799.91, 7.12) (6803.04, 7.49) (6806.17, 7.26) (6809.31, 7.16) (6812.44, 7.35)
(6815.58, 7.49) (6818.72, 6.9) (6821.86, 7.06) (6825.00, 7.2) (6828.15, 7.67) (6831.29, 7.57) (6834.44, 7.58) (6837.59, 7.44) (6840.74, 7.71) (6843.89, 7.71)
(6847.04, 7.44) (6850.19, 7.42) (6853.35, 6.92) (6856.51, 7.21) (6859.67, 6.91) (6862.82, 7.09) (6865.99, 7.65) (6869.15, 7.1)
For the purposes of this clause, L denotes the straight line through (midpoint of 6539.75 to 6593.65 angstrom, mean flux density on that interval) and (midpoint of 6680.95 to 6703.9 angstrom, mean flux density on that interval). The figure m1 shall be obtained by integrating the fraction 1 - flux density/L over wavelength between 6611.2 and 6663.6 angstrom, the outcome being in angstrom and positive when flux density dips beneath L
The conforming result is -1.4 angstrom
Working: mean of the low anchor 11.8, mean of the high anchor 8.09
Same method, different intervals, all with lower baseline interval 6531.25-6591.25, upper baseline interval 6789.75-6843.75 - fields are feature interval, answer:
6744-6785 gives 3.1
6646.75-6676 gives 2.2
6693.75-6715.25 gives 2.2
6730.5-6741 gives 1.6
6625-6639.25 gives 0.8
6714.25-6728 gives 2.8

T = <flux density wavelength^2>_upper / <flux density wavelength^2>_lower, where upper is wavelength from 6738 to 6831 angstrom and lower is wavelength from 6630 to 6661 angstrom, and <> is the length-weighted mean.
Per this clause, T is 0.80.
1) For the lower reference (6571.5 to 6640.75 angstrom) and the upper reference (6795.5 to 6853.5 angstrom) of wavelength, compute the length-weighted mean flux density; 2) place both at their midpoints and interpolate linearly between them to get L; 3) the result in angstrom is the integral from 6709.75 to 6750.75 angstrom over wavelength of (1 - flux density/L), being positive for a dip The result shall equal 6.1 angstrom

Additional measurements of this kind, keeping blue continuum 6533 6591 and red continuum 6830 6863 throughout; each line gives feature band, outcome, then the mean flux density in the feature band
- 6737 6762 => 3.98 angstrom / 7.5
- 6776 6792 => 1.95 angstrom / 7.35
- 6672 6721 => 7.28 angstrom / 8.33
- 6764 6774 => 0.81 angstrom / 7.92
